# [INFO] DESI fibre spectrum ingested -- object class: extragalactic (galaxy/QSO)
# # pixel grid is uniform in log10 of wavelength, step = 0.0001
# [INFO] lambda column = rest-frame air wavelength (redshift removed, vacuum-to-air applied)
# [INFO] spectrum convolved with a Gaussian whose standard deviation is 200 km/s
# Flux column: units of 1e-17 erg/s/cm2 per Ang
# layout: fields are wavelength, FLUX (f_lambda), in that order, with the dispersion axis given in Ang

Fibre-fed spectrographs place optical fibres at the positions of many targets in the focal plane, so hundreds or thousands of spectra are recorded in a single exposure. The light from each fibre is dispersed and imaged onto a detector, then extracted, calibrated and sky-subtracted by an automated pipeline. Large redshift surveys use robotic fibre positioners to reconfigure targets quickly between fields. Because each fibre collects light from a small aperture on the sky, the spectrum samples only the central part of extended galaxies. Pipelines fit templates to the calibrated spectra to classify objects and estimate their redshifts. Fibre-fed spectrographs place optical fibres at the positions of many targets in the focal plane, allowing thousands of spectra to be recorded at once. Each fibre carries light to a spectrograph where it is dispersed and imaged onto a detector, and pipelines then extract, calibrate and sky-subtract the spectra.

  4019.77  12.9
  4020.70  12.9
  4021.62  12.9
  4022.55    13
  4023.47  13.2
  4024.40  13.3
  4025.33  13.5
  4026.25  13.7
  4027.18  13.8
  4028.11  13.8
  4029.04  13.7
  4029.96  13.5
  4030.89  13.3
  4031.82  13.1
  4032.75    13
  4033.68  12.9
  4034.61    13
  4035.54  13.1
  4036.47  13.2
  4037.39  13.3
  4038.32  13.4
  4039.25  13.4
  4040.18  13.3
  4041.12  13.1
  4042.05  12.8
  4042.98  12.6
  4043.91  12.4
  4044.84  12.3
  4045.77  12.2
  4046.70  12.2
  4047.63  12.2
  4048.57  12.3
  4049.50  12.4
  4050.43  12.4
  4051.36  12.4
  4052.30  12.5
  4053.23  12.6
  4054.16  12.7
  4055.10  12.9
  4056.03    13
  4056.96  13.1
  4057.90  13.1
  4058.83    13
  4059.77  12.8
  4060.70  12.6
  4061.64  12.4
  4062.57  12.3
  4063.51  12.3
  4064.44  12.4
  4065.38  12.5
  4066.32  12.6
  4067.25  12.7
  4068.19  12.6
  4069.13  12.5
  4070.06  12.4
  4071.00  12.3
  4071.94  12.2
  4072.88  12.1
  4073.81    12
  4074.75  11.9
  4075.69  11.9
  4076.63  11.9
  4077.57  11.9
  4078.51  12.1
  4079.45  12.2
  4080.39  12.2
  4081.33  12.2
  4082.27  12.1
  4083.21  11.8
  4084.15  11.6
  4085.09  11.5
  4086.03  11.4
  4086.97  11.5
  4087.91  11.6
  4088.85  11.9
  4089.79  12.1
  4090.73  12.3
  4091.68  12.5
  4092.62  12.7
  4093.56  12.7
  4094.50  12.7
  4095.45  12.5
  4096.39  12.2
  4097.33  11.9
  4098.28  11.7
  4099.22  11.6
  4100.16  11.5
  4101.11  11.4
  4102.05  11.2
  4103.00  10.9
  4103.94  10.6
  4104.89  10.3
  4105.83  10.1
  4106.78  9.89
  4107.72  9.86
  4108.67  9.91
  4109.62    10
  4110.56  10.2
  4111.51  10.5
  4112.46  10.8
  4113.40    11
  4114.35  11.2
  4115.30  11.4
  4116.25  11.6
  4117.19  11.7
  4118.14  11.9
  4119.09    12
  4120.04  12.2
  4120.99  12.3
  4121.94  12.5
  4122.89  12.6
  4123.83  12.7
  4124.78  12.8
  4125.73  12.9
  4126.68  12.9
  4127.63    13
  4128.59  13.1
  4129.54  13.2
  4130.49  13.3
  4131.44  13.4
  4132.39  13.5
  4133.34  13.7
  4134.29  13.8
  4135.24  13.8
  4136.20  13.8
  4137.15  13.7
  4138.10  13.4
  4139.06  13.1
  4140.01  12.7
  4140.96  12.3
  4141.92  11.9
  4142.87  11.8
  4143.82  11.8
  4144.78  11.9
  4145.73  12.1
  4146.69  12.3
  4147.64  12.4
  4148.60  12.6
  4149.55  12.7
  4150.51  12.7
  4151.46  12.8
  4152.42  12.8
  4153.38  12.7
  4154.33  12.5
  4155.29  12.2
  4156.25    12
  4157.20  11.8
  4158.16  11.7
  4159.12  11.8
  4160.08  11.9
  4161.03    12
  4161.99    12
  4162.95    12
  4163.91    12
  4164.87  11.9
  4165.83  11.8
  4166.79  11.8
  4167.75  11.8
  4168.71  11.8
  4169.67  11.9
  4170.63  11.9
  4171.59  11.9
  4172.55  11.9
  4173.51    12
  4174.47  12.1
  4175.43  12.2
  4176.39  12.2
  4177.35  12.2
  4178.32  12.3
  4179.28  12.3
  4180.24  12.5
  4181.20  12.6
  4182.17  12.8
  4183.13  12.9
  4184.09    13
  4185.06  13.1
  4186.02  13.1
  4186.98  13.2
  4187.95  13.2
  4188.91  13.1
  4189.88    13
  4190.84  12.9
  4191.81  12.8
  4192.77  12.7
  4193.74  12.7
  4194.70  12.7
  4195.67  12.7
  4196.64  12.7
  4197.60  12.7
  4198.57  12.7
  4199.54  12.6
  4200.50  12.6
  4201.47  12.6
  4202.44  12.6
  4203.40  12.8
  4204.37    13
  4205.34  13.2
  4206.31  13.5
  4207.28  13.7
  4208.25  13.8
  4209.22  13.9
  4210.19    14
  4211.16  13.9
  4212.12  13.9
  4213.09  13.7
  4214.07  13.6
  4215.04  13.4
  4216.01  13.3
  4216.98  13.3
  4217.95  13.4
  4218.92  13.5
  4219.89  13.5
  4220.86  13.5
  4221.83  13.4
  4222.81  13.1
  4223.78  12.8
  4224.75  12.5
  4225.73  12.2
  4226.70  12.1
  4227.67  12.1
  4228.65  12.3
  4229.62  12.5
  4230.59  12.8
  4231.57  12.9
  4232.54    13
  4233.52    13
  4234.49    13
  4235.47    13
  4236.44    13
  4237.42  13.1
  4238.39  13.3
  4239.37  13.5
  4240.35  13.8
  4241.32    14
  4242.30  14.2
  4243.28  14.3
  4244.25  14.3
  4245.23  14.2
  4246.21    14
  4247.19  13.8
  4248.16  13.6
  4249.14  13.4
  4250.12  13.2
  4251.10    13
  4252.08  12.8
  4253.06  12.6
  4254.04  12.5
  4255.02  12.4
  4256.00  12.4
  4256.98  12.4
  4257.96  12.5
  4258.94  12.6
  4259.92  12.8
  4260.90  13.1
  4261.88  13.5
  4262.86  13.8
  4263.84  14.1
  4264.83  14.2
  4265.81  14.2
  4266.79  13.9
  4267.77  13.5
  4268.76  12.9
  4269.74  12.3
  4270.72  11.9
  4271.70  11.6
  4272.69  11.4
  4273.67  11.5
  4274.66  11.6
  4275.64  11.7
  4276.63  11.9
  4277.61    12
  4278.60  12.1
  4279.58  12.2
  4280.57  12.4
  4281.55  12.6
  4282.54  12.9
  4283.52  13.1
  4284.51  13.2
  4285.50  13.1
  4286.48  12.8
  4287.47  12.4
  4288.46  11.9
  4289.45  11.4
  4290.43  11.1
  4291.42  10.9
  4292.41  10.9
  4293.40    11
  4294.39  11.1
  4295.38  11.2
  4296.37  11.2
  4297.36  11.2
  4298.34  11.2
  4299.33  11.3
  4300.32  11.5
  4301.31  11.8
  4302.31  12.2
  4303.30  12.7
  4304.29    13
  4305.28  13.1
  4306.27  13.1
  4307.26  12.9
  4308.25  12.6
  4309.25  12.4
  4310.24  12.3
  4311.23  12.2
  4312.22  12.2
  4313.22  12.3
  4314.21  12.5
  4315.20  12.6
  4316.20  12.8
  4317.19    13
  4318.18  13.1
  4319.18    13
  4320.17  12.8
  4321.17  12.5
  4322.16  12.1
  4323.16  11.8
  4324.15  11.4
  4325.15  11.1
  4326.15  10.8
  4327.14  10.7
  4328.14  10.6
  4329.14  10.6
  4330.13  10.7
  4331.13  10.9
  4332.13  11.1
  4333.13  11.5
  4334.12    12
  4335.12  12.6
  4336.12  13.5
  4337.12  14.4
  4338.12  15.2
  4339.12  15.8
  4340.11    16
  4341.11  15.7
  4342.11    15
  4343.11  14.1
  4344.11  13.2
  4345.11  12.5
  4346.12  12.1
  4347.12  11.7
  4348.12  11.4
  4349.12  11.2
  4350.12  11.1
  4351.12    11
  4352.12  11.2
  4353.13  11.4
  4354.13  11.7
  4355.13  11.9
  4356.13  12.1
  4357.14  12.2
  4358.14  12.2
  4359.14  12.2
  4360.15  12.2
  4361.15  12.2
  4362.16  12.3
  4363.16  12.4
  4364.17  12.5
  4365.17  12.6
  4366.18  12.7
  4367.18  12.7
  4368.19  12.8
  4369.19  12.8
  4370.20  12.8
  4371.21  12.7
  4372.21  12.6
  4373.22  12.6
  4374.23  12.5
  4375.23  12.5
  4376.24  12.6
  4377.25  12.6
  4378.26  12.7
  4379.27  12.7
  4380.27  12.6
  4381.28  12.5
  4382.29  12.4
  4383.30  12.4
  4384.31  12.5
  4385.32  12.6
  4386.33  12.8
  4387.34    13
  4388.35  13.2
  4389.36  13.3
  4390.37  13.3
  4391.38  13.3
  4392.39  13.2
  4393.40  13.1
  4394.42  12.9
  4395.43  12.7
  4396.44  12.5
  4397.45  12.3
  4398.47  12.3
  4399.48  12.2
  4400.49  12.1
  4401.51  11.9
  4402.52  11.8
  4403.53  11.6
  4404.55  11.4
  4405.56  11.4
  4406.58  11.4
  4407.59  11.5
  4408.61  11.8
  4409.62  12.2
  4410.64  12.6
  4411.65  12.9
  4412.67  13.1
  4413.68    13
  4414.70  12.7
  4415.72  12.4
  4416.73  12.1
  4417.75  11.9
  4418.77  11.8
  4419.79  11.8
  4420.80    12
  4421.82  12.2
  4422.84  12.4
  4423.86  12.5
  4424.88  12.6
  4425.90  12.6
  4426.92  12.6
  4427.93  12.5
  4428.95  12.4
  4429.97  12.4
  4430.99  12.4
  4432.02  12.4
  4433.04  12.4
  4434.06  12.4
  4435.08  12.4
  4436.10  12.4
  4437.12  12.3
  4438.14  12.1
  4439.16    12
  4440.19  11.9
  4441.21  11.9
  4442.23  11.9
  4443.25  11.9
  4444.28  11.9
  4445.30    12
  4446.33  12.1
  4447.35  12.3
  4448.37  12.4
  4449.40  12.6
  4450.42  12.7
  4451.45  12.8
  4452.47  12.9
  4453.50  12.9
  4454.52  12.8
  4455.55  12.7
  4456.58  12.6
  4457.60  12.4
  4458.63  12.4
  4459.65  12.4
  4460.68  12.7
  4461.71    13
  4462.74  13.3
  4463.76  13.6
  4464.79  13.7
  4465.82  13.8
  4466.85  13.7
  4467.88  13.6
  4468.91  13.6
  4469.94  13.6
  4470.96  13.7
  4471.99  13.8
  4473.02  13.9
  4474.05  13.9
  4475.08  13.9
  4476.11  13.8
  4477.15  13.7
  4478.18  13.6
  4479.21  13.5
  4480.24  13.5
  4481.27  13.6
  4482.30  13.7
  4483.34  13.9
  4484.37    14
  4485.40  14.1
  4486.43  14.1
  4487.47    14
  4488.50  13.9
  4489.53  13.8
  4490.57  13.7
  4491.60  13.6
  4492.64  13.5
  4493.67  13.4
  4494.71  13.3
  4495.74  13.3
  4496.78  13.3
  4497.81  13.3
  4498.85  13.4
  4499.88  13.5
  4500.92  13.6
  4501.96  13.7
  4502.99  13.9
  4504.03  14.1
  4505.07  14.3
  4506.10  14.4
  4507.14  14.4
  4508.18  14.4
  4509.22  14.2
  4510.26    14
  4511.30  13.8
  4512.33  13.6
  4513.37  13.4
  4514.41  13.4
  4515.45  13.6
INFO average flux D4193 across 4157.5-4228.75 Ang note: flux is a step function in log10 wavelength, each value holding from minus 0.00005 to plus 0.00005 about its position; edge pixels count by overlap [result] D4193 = 12.7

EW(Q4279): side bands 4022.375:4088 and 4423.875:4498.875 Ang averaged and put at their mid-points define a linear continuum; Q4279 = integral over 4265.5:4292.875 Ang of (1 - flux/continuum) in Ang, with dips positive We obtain 1.3 Ang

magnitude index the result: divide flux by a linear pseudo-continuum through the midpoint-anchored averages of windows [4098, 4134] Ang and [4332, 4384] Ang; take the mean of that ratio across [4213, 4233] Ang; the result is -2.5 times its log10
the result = -0.07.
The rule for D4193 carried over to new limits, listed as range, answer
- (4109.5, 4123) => 11.5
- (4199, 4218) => 13.3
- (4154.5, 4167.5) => 11.9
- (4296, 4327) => 12.2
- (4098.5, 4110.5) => 10.6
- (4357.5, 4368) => 12.4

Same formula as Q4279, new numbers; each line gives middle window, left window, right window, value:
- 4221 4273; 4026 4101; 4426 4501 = -1.3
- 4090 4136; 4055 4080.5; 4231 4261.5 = 2.5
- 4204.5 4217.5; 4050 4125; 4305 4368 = -1.6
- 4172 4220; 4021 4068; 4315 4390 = -1.1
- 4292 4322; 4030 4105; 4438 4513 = 1.7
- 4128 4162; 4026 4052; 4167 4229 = 0.6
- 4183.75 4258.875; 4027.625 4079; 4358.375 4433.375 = -3.4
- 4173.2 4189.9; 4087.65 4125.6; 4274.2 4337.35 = -1.3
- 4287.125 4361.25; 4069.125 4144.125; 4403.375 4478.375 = 1.3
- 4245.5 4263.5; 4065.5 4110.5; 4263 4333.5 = -1.5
